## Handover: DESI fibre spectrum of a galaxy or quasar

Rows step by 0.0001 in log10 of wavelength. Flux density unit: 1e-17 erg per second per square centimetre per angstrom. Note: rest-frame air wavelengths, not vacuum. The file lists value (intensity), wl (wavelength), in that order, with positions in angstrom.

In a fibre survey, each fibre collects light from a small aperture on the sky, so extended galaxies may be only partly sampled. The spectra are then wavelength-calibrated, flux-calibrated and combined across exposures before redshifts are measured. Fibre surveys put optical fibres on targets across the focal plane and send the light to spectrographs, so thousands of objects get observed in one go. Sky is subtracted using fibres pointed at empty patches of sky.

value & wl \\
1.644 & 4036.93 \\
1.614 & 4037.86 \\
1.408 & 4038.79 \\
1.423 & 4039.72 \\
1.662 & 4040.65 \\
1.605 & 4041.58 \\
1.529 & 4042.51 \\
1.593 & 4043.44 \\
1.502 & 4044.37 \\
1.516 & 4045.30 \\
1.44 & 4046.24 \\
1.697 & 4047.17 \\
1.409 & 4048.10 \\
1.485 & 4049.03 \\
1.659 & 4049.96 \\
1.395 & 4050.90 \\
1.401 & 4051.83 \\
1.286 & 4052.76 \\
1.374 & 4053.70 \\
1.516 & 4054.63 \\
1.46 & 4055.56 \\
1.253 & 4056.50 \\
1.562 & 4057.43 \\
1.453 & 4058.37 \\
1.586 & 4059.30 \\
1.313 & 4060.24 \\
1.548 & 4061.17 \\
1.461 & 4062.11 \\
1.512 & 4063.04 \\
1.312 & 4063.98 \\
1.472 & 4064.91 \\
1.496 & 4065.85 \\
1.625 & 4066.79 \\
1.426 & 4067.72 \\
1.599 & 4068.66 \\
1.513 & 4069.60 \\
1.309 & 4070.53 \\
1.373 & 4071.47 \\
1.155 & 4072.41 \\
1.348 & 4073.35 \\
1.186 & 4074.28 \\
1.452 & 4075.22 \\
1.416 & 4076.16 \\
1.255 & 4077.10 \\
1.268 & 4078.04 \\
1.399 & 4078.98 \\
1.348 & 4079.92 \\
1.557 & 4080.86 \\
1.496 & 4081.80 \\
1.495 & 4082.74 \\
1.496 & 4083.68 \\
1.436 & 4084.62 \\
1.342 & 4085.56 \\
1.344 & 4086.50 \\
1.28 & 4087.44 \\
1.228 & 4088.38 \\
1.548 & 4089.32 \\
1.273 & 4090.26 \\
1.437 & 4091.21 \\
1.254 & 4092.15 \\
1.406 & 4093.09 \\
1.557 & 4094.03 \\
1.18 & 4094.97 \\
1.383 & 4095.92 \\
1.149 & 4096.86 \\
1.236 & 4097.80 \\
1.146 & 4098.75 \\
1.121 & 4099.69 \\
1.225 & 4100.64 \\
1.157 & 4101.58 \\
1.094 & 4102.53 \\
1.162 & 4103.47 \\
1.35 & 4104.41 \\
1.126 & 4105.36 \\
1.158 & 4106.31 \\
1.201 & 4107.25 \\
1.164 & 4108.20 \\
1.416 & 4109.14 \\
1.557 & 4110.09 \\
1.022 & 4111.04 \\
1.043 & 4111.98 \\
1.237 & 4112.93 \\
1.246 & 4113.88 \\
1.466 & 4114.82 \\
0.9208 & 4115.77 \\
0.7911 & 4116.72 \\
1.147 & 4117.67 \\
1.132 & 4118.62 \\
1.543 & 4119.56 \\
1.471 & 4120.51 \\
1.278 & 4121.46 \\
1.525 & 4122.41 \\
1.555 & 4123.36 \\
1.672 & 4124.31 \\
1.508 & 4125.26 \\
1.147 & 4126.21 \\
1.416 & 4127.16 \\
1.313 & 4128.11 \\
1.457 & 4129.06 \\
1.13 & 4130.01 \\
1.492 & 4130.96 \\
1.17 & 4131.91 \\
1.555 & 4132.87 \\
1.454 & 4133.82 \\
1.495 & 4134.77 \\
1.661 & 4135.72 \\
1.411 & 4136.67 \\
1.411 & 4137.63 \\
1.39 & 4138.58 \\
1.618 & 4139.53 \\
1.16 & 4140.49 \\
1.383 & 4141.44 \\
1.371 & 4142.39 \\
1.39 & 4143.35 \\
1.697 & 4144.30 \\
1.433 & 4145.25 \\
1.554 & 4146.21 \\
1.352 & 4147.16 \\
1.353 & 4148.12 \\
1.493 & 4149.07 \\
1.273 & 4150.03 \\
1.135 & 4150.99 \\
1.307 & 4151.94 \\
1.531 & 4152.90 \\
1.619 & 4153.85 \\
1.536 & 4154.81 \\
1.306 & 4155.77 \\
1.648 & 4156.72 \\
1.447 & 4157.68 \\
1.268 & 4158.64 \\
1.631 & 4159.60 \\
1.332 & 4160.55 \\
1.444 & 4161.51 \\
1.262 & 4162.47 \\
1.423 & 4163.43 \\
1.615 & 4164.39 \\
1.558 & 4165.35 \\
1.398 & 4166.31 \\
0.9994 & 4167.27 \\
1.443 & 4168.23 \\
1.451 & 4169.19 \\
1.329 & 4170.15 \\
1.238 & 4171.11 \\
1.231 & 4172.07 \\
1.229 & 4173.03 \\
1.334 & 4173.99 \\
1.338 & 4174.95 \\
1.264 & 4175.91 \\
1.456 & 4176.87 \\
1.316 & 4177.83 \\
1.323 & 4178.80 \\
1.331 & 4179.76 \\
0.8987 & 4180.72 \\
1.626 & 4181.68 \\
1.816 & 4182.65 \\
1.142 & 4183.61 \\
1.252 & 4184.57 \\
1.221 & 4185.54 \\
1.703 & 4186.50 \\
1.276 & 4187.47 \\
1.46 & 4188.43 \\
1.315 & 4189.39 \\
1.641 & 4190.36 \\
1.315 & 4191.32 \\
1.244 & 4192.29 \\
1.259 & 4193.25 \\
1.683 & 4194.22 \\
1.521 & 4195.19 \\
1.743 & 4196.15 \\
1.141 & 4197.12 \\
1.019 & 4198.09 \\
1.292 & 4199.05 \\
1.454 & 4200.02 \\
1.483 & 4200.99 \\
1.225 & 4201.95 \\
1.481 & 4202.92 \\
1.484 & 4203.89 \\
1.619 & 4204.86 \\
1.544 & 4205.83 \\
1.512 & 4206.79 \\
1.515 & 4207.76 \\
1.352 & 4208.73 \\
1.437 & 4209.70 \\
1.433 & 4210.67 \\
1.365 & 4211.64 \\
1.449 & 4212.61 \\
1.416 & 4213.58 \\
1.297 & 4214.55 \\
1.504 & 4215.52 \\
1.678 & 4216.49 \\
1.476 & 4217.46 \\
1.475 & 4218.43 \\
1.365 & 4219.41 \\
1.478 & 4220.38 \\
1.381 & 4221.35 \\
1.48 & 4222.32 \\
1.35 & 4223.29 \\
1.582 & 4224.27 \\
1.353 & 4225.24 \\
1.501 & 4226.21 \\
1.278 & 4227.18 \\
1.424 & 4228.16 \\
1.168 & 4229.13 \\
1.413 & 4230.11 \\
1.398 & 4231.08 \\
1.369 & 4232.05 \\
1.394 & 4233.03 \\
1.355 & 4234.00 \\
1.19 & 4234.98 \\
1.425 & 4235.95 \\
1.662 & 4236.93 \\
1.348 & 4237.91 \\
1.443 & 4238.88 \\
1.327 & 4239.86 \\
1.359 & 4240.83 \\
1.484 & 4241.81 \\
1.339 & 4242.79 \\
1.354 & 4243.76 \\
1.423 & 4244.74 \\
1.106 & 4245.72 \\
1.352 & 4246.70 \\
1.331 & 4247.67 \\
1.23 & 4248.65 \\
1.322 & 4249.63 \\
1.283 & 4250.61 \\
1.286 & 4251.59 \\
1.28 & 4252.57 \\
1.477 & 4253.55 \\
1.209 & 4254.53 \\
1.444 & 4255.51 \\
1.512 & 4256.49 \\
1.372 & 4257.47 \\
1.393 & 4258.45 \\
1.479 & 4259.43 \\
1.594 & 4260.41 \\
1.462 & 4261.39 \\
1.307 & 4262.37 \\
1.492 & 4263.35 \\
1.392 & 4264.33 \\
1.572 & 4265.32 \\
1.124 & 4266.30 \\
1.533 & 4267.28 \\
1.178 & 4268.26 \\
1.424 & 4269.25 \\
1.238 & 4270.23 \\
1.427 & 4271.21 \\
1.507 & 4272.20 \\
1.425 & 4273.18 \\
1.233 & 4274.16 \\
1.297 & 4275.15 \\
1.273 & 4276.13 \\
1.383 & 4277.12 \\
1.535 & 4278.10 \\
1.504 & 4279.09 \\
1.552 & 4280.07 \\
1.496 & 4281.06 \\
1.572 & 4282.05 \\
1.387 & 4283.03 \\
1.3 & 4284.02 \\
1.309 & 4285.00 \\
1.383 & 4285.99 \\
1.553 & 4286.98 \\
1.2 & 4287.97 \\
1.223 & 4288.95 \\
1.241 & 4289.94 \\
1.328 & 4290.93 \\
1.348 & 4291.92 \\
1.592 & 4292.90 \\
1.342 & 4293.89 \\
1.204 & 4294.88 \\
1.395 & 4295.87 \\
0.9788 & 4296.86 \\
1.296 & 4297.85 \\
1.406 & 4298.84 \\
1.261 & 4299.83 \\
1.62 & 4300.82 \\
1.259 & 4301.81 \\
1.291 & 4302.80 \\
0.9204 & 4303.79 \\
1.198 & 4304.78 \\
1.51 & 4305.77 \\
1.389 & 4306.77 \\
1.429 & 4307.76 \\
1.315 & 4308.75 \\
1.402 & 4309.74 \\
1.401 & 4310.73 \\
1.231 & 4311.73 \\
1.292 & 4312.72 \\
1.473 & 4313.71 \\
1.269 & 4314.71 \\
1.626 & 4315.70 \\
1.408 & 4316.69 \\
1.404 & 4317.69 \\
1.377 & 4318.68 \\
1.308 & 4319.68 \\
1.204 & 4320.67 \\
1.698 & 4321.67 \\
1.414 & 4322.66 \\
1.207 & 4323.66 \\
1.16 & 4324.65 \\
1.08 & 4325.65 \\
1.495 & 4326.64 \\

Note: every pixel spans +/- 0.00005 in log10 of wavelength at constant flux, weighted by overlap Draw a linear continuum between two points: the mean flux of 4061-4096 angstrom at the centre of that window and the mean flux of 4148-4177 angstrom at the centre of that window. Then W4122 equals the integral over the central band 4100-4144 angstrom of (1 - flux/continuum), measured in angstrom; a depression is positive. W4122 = 2.28 angstrom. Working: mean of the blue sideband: 1.4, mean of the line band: 1.32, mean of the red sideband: 1.38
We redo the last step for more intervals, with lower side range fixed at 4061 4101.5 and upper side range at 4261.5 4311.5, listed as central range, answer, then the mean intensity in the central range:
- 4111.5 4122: 1.22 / 1.21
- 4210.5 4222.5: -0.73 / 1.45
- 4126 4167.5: -1.45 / 1.41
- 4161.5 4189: 0.17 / 1.36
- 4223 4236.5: -0.11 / 1.37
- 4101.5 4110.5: 0.85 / 1.24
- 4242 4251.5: 0.36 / 1.31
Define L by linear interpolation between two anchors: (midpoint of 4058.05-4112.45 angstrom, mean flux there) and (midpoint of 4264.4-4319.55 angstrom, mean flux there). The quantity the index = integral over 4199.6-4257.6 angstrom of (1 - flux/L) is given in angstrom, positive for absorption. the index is -2.0 angstrom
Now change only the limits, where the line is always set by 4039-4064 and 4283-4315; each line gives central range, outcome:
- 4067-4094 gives 1.4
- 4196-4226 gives -1.1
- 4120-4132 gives 0.3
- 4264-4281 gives -0.6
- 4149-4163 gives 0.0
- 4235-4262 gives -0.4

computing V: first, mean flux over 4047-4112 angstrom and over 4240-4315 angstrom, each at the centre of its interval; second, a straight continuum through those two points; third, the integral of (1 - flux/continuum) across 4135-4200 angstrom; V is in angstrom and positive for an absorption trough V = -1.50 angstrom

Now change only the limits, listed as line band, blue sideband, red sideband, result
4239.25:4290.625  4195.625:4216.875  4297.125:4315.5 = -0.1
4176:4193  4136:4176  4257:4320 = 0.3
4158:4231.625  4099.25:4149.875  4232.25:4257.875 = -2.7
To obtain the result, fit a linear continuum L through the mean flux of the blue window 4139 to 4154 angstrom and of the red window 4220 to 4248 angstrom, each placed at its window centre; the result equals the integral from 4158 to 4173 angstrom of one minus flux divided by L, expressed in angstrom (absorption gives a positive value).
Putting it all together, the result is 0.4 angstrom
